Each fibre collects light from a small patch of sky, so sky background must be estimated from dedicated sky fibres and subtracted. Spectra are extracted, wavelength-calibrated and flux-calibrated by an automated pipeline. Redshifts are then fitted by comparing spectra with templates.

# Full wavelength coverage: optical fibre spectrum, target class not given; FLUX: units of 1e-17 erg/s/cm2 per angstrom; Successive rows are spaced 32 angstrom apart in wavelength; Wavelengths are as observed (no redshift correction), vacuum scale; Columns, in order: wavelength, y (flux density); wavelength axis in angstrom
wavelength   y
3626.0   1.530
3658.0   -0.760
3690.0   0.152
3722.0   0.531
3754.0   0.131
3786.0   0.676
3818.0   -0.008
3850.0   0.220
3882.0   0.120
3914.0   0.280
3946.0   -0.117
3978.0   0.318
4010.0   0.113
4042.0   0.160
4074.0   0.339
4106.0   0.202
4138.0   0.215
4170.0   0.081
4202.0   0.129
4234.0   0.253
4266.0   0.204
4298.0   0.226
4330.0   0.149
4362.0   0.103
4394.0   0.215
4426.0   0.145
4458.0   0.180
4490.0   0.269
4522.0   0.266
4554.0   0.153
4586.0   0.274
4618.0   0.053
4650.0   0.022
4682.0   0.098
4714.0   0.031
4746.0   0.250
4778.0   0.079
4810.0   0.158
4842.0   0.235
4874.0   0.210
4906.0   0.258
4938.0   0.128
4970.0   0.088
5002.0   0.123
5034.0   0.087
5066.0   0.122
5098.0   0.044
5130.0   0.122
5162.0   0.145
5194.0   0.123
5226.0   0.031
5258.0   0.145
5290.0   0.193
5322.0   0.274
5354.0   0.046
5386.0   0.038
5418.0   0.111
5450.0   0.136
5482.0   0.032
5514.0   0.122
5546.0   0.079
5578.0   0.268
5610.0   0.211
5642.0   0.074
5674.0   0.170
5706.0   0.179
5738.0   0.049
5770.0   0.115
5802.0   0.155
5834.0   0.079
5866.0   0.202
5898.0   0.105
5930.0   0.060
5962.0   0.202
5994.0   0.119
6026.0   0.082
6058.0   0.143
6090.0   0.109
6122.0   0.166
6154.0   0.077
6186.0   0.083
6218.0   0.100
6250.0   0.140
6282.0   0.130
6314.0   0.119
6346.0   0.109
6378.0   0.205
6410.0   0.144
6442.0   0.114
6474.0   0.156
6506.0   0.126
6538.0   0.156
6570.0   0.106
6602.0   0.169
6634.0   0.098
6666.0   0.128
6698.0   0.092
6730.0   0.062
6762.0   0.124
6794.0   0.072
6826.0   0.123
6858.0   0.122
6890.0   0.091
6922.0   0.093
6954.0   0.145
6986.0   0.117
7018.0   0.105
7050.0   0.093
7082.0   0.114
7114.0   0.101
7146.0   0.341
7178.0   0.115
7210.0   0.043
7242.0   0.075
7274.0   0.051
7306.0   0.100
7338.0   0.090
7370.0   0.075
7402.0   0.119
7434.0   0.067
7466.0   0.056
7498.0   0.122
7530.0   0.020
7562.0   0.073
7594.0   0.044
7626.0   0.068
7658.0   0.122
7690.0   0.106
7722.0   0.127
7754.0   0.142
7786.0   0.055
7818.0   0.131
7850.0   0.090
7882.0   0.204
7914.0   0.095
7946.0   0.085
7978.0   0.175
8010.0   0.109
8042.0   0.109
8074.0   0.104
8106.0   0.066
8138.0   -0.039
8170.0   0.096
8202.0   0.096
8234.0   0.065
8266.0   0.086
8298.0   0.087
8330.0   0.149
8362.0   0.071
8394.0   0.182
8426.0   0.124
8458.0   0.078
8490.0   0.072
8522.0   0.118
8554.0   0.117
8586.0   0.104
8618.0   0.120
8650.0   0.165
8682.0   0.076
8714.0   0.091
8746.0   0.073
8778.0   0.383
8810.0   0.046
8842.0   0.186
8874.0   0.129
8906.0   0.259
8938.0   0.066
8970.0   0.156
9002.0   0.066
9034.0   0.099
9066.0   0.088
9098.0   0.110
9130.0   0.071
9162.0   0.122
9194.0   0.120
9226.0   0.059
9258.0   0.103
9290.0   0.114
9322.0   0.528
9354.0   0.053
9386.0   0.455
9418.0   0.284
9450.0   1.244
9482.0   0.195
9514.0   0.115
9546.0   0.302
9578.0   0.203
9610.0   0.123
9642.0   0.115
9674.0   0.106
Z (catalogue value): 0.429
